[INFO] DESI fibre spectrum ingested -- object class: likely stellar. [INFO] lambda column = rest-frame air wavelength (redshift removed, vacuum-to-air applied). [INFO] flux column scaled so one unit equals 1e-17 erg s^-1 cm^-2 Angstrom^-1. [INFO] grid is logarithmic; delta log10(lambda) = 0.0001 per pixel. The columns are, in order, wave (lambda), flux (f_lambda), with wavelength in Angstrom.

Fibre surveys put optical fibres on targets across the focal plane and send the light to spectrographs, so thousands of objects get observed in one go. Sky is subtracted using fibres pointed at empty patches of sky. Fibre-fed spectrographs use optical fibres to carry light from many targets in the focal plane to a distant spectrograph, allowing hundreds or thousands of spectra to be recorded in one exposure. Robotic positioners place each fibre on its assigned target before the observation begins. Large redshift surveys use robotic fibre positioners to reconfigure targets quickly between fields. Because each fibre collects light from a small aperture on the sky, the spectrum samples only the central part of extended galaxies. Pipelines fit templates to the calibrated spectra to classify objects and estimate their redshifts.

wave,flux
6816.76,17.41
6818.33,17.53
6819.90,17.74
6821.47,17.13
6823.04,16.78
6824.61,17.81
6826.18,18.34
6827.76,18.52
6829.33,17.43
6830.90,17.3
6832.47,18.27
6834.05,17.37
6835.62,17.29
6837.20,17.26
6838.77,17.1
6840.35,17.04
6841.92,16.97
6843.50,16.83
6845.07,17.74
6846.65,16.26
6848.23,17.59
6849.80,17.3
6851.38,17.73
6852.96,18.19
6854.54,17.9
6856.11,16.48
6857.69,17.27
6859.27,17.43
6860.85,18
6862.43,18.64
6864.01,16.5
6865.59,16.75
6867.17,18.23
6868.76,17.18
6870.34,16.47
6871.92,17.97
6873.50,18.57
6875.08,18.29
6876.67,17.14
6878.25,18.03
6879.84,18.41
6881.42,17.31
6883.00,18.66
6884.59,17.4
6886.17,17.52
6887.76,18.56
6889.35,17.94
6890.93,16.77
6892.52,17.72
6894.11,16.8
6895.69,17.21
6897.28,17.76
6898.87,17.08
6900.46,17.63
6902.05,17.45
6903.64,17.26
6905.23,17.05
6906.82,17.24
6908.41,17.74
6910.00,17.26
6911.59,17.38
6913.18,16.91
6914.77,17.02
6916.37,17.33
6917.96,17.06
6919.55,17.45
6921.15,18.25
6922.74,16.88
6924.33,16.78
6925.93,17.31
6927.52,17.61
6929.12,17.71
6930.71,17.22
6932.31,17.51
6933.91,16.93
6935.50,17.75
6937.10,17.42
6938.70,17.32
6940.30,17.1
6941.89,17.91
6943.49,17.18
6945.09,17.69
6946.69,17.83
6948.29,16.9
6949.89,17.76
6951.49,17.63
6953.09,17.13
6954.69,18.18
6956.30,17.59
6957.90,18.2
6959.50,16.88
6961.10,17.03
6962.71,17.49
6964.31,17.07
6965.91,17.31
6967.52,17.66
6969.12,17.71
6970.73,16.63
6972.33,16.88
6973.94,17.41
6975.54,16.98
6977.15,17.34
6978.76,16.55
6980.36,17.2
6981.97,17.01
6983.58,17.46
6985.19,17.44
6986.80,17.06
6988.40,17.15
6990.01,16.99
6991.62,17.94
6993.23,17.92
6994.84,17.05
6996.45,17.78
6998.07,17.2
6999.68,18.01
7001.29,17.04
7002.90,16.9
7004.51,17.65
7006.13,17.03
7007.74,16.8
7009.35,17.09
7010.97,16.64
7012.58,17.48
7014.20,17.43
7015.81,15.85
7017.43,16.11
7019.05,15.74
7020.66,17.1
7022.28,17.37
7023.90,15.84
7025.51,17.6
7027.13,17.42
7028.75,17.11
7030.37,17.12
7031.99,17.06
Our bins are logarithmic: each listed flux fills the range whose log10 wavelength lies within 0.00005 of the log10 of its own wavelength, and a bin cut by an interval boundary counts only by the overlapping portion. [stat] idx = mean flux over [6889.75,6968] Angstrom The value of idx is 17.4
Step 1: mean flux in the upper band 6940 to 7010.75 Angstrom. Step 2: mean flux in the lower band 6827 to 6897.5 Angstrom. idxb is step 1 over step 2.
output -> 1.0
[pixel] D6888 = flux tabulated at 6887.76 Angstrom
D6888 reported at 18.56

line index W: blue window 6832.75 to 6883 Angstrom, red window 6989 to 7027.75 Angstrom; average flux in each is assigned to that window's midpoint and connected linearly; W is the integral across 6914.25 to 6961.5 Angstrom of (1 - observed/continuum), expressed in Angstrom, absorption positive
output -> -0.42 Angstrom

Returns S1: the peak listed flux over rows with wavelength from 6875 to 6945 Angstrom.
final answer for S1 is 18.66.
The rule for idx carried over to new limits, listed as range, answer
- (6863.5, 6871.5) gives 17.1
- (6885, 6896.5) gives 17.5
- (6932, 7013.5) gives 17.3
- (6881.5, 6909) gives 17.5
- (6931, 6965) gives 17.4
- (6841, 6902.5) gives 17.5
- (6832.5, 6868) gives 17.4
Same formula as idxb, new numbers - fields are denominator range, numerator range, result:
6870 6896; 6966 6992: 0.97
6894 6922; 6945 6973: 1.00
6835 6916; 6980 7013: 0.99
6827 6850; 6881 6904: 1.01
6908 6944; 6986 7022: 0.99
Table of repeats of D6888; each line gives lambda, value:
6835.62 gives 17.29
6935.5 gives 17.75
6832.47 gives 18.27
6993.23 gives 17.92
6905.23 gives 17.05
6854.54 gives 17.9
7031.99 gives 17.06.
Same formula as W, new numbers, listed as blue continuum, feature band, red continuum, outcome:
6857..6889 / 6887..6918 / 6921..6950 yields 0.36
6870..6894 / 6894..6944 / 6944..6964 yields 0.86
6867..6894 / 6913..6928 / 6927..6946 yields 0.22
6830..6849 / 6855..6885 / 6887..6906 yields -0.48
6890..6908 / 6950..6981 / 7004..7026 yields -0.55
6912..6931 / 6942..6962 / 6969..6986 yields -0.36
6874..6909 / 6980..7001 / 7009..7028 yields -0.53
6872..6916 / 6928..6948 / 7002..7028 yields -0.16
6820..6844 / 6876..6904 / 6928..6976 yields -0.28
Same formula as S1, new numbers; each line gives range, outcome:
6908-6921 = 17.74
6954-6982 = 18.2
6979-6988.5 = 17.46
